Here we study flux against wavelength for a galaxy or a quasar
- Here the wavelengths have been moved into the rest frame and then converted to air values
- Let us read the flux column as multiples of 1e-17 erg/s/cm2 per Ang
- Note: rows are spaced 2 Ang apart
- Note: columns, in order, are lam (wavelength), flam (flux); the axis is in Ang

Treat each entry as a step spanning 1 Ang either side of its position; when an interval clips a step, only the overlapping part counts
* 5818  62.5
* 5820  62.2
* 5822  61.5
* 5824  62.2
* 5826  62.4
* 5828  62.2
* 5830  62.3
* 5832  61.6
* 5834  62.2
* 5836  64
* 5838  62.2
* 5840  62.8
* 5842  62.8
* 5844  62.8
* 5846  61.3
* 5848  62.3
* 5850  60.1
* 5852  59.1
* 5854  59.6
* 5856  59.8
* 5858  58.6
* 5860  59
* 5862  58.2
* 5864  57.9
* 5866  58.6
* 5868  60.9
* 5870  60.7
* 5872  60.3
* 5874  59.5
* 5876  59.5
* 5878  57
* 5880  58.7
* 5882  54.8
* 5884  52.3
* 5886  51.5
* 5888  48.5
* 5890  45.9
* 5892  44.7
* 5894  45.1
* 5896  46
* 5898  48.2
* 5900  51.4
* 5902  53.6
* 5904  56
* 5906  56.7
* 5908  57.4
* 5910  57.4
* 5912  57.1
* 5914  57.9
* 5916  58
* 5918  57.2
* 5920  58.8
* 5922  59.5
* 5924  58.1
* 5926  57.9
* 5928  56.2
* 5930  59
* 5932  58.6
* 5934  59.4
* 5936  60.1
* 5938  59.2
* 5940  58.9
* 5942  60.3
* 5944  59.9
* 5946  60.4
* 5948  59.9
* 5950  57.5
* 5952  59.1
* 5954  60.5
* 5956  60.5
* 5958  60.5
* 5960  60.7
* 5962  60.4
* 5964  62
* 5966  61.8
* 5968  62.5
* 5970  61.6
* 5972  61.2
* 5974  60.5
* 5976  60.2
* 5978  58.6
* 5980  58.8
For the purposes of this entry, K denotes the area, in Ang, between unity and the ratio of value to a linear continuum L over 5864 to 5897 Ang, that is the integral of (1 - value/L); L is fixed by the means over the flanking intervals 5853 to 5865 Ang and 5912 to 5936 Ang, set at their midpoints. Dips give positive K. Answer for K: 2.56 Ang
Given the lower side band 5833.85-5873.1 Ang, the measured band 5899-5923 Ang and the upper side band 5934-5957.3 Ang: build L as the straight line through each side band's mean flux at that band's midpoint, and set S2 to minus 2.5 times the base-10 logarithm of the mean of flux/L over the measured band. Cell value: 0.06 mag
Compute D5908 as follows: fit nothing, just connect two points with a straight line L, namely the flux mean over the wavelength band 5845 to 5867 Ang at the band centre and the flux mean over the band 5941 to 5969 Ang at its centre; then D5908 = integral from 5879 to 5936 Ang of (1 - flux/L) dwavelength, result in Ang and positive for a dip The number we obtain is 5.1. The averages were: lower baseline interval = 59.5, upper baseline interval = 60.4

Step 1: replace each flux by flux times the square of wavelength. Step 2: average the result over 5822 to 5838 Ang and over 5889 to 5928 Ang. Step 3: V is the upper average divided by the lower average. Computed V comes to 0.89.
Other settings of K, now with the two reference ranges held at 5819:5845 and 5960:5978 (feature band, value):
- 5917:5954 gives 1.49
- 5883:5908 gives 4.65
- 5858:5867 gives 0.53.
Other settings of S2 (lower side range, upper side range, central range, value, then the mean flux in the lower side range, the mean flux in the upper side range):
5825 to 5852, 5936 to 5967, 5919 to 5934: 0.040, 62.1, 60.1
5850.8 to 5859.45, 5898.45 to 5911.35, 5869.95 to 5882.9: -0.019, 59.3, 55.2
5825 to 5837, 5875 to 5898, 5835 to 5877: -0.059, 62.4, 51.1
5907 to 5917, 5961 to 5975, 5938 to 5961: 0.006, 57.6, 61.4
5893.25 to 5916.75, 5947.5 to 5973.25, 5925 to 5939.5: -0.028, 53.8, 60.6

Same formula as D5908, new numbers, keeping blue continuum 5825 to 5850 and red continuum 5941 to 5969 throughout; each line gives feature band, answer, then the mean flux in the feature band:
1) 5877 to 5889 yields 1.5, 53.8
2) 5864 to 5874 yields 0.3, 59.8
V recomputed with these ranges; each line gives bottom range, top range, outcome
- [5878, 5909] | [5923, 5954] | 1.16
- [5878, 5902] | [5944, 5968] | 1.23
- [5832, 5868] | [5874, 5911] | 0.88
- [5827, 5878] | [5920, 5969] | 1.02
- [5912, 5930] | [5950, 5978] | 1.06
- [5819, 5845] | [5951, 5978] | 1.02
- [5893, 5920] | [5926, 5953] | 1.10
